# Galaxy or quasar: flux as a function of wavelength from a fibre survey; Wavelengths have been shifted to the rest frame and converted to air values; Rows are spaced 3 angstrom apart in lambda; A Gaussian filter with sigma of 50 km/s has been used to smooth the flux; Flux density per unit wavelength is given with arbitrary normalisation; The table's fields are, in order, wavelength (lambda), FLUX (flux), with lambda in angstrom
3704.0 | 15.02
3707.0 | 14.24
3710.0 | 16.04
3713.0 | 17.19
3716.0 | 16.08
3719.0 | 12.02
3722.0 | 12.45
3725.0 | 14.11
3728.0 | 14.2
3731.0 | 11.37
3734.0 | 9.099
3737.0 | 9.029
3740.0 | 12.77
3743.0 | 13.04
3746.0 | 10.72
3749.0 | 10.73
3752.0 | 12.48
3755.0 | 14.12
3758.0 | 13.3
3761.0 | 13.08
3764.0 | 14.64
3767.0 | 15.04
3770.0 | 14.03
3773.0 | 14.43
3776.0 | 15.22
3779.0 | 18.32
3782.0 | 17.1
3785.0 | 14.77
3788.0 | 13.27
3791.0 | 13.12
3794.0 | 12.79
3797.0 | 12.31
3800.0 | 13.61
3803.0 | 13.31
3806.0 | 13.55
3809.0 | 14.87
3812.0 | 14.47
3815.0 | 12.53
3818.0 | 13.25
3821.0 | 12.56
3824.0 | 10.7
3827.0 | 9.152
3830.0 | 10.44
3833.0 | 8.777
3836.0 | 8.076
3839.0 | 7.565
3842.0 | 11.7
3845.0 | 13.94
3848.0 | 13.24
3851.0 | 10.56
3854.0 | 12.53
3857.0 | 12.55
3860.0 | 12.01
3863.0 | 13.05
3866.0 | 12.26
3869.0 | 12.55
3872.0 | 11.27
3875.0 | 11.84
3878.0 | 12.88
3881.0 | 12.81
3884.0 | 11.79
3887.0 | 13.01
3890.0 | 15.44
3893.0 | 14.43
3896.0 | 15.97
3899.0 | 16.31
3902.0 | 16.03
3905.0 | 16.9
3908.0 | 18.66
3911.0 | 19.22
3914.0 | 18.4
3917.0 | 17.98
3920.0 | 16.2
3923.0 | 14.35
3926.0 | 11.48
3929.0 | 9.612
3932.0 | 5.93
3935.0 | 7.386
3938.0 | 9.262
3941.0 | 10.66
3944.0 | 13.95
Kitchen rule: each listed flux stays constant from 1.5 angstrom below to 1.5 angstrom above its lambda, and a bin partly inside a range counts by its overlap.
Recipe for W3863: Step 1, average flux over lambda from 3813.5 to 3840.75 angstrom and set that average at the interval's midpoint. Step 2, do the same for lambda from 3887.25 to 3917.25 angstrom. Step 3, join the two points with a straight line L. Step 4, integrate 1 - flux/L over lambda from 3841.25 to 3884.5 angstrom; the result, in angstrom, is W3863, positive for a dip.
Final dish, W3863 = 3.0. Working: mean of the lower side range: 10.4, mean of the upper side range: 16.7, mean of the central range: 12.4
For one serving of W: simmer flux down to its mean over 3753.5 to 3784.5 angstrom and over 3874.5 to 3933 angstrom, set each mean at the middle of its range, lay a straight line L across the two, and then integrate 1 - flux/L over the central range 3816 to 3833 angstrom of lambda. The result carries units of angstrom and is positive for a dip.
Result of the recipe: 4.3 angstrom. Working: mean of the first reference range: 14.9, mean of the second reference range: 14.6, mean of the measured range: 11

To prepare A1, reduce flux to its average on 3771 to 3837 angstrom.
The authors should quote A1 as 13.1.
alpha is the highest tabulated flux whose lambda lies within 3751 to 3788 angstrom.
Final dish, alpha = 18.32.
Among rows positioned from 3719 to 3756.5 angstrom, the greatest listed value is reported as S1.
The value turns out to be 14.2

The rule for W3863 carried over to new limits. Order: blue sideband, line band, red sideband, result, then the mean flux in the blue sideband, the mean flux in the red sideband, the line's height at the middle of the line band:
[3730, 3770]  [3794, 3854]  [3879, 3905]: 7.2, 12.3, 14.6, 13.5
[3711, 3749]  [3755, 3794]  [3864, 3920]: -3.9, 12.6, 14.9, 13.3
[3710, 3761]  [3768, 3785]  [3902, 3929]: -2.7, 12.8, 16.2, 13.6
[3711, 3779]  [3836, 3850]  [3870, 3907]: 2.7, 13.3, 14.1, 13.8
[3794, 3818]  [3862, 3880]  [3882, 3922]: 3.5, 13.5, 16.1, 15.3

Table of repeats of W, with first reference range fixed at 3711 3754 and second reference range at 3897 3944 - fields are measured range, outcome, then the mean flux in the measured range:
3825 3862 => 6.8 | 10.9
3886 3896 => -0.7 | 14.6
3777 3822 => -3.3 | 14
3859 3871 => 1.0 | 12.4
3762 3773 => -1.4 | 14.5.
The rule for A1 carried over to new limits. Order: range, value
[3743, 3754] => 11.7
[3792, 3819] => 13.4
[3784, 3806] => 13.3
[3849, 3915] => 14.1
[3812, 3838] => 10.8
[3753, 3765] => 13.7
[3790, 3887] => 12.1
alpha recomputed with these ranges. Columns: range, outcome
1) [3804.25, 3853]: 14.87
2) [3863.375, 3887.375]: 13.01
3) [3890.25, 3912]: 19.22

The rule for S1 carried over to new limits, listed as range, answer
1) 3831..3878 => 13.94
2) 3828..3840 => 10.44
